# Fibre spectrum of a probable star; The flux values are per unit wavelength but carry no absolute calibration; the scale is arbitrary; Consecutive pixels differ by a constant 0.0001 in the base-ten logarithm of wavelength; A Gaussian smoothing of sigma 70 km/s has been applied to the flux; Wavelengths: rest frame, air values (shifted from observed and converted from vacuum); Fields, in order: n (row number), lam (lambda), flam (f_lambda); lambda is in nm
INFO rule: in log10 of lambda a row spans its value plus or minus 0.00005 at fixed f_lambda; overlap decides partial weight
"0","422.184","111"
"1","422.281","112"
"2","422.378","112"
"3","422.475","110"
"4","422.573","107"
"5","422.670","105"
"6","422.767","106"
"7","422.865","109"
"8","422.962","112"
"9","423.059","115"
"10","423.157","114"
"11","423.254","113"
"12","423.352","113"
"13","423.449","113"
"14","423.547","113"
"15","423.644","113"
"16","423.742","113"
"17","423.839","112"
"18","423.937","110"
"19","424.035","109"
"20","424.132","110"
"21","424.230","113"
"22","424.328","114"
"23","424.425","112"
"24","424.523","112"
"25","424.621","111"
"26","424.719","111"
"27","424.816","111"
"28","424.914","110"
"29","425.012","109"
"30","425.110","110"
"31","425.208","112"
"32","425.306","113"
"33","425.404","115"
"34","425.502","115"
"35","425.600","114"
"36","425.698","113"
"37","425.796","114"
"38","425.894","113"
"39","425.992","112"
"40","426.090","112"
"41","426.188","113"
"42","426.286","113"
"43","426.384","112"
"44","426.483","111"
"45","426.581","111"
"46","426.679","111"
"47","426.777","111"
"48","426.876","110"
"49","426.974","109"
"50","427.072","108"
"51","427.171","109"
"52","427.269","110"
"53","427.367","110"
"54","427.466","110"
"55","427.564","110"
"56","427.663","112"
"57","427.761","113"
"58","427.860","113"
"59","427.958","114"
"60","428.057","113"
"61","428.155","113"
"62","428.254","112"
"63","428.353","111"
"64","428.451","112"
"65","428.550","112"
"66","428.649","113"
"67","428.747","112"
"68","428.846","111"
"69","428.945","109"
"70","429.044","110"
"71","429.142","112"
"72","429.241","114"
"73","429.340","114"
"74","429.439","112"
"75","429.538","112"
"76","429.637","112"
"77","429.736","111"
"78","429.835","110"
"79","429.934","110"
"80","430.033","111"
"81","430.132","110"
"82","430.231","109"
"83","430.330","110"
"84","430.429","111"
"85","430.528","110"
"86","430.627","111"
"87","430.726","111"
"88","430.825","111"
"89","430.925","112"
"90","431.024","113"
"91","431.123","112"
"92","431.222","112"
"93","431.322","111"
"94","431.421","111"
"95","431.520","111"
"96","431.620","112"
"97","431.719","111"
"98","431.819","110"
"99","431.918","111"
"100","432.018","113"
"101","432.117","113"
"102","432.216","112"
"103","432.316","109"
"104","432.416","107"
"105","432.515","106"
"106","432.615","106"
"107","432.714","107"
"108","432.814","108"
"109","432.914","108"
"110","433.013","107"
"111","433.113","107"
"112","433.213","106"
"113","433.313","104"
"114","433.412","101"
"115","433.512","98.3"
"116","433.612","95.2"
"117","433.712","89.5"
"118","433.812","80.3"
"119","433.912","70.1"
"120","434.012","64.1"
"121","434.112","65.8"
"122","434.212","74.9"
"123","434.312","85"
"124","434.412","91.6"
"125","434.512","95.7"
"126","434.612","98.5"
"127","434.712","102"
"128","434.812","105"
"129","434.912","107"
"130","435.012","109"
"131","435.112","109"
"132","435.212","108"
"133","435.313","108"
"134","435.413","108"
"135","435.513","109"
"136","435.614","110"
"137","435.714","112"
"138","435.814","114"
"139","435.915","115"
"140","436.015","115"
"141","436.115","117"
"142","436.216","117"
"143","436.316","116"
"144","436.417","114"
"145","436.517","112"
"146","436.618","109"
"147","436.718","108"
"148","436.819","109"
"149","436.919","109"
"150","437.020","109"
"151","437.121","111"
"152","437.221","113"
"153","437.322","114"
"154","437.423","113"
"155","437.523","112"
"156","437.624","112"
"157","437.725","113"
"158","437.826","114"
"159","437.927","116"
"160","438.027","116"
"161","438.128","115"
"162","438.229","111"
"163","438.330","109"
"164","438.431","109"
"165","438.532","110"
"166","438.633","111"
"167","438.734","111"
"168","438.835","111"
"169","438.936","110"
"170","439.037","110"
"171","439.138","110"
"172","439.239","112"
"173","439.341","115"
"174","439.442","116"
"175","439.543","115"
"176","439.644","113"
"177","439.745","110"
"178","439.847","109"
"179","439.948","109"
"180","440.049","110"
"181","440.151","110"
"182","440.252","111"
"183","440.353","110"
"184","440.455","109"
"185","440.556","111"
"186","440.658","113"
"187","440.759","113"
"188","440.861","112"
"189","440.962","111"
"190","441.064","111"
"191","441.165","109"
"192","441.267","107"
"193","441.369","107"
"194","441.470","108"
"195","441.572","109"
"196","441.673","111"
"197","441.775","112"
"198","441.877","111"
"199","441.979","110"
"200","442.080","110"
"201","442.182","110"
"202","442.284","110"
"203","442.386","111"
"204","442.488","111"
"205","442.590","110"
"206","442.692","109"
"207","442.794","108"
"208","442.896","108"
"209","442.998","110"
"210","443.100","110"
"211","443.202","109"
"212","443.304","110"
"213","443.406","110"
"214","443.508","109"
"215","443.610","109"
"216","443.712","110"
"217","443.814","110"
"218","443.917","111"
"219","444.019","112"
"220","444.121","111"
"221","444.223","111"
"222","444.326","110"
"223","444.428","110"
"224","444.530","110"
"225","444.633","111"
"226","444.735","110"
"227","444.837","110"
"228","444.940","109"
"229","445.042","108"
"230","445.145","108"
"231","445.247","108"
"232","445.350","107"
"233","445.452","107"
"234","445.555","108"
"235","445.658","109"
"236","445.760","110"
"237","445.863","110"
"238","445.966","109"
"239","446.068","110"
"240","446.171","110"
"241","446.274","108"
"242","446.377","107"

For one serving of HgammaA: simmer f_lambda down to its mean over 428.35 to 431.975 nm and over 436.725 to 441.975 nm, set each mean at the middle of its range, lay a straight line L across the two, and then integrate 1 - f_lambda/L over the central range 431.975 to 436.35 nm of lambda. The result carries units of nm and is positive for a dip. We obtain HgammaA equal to 0.35 nm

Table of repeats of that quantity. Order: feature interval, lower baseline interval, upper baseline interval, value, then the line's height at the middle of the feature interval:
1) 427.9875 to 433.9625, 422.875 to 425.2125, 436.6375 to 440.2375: 0.18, 112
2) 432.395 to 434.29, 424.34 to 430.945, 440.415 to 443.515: 0.28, 111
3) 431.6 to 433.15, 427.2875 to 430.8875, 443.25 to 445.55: 0.03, 111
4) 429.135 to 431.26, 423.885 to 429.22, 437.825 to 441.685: 0.00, 111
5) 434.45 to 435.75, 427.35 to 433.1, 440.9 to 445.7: 0.05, 110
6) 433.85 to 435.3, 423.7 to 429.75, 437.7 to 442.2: 0.25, 111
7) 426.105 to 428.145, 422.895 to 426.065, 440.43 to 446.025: 0.01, 112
